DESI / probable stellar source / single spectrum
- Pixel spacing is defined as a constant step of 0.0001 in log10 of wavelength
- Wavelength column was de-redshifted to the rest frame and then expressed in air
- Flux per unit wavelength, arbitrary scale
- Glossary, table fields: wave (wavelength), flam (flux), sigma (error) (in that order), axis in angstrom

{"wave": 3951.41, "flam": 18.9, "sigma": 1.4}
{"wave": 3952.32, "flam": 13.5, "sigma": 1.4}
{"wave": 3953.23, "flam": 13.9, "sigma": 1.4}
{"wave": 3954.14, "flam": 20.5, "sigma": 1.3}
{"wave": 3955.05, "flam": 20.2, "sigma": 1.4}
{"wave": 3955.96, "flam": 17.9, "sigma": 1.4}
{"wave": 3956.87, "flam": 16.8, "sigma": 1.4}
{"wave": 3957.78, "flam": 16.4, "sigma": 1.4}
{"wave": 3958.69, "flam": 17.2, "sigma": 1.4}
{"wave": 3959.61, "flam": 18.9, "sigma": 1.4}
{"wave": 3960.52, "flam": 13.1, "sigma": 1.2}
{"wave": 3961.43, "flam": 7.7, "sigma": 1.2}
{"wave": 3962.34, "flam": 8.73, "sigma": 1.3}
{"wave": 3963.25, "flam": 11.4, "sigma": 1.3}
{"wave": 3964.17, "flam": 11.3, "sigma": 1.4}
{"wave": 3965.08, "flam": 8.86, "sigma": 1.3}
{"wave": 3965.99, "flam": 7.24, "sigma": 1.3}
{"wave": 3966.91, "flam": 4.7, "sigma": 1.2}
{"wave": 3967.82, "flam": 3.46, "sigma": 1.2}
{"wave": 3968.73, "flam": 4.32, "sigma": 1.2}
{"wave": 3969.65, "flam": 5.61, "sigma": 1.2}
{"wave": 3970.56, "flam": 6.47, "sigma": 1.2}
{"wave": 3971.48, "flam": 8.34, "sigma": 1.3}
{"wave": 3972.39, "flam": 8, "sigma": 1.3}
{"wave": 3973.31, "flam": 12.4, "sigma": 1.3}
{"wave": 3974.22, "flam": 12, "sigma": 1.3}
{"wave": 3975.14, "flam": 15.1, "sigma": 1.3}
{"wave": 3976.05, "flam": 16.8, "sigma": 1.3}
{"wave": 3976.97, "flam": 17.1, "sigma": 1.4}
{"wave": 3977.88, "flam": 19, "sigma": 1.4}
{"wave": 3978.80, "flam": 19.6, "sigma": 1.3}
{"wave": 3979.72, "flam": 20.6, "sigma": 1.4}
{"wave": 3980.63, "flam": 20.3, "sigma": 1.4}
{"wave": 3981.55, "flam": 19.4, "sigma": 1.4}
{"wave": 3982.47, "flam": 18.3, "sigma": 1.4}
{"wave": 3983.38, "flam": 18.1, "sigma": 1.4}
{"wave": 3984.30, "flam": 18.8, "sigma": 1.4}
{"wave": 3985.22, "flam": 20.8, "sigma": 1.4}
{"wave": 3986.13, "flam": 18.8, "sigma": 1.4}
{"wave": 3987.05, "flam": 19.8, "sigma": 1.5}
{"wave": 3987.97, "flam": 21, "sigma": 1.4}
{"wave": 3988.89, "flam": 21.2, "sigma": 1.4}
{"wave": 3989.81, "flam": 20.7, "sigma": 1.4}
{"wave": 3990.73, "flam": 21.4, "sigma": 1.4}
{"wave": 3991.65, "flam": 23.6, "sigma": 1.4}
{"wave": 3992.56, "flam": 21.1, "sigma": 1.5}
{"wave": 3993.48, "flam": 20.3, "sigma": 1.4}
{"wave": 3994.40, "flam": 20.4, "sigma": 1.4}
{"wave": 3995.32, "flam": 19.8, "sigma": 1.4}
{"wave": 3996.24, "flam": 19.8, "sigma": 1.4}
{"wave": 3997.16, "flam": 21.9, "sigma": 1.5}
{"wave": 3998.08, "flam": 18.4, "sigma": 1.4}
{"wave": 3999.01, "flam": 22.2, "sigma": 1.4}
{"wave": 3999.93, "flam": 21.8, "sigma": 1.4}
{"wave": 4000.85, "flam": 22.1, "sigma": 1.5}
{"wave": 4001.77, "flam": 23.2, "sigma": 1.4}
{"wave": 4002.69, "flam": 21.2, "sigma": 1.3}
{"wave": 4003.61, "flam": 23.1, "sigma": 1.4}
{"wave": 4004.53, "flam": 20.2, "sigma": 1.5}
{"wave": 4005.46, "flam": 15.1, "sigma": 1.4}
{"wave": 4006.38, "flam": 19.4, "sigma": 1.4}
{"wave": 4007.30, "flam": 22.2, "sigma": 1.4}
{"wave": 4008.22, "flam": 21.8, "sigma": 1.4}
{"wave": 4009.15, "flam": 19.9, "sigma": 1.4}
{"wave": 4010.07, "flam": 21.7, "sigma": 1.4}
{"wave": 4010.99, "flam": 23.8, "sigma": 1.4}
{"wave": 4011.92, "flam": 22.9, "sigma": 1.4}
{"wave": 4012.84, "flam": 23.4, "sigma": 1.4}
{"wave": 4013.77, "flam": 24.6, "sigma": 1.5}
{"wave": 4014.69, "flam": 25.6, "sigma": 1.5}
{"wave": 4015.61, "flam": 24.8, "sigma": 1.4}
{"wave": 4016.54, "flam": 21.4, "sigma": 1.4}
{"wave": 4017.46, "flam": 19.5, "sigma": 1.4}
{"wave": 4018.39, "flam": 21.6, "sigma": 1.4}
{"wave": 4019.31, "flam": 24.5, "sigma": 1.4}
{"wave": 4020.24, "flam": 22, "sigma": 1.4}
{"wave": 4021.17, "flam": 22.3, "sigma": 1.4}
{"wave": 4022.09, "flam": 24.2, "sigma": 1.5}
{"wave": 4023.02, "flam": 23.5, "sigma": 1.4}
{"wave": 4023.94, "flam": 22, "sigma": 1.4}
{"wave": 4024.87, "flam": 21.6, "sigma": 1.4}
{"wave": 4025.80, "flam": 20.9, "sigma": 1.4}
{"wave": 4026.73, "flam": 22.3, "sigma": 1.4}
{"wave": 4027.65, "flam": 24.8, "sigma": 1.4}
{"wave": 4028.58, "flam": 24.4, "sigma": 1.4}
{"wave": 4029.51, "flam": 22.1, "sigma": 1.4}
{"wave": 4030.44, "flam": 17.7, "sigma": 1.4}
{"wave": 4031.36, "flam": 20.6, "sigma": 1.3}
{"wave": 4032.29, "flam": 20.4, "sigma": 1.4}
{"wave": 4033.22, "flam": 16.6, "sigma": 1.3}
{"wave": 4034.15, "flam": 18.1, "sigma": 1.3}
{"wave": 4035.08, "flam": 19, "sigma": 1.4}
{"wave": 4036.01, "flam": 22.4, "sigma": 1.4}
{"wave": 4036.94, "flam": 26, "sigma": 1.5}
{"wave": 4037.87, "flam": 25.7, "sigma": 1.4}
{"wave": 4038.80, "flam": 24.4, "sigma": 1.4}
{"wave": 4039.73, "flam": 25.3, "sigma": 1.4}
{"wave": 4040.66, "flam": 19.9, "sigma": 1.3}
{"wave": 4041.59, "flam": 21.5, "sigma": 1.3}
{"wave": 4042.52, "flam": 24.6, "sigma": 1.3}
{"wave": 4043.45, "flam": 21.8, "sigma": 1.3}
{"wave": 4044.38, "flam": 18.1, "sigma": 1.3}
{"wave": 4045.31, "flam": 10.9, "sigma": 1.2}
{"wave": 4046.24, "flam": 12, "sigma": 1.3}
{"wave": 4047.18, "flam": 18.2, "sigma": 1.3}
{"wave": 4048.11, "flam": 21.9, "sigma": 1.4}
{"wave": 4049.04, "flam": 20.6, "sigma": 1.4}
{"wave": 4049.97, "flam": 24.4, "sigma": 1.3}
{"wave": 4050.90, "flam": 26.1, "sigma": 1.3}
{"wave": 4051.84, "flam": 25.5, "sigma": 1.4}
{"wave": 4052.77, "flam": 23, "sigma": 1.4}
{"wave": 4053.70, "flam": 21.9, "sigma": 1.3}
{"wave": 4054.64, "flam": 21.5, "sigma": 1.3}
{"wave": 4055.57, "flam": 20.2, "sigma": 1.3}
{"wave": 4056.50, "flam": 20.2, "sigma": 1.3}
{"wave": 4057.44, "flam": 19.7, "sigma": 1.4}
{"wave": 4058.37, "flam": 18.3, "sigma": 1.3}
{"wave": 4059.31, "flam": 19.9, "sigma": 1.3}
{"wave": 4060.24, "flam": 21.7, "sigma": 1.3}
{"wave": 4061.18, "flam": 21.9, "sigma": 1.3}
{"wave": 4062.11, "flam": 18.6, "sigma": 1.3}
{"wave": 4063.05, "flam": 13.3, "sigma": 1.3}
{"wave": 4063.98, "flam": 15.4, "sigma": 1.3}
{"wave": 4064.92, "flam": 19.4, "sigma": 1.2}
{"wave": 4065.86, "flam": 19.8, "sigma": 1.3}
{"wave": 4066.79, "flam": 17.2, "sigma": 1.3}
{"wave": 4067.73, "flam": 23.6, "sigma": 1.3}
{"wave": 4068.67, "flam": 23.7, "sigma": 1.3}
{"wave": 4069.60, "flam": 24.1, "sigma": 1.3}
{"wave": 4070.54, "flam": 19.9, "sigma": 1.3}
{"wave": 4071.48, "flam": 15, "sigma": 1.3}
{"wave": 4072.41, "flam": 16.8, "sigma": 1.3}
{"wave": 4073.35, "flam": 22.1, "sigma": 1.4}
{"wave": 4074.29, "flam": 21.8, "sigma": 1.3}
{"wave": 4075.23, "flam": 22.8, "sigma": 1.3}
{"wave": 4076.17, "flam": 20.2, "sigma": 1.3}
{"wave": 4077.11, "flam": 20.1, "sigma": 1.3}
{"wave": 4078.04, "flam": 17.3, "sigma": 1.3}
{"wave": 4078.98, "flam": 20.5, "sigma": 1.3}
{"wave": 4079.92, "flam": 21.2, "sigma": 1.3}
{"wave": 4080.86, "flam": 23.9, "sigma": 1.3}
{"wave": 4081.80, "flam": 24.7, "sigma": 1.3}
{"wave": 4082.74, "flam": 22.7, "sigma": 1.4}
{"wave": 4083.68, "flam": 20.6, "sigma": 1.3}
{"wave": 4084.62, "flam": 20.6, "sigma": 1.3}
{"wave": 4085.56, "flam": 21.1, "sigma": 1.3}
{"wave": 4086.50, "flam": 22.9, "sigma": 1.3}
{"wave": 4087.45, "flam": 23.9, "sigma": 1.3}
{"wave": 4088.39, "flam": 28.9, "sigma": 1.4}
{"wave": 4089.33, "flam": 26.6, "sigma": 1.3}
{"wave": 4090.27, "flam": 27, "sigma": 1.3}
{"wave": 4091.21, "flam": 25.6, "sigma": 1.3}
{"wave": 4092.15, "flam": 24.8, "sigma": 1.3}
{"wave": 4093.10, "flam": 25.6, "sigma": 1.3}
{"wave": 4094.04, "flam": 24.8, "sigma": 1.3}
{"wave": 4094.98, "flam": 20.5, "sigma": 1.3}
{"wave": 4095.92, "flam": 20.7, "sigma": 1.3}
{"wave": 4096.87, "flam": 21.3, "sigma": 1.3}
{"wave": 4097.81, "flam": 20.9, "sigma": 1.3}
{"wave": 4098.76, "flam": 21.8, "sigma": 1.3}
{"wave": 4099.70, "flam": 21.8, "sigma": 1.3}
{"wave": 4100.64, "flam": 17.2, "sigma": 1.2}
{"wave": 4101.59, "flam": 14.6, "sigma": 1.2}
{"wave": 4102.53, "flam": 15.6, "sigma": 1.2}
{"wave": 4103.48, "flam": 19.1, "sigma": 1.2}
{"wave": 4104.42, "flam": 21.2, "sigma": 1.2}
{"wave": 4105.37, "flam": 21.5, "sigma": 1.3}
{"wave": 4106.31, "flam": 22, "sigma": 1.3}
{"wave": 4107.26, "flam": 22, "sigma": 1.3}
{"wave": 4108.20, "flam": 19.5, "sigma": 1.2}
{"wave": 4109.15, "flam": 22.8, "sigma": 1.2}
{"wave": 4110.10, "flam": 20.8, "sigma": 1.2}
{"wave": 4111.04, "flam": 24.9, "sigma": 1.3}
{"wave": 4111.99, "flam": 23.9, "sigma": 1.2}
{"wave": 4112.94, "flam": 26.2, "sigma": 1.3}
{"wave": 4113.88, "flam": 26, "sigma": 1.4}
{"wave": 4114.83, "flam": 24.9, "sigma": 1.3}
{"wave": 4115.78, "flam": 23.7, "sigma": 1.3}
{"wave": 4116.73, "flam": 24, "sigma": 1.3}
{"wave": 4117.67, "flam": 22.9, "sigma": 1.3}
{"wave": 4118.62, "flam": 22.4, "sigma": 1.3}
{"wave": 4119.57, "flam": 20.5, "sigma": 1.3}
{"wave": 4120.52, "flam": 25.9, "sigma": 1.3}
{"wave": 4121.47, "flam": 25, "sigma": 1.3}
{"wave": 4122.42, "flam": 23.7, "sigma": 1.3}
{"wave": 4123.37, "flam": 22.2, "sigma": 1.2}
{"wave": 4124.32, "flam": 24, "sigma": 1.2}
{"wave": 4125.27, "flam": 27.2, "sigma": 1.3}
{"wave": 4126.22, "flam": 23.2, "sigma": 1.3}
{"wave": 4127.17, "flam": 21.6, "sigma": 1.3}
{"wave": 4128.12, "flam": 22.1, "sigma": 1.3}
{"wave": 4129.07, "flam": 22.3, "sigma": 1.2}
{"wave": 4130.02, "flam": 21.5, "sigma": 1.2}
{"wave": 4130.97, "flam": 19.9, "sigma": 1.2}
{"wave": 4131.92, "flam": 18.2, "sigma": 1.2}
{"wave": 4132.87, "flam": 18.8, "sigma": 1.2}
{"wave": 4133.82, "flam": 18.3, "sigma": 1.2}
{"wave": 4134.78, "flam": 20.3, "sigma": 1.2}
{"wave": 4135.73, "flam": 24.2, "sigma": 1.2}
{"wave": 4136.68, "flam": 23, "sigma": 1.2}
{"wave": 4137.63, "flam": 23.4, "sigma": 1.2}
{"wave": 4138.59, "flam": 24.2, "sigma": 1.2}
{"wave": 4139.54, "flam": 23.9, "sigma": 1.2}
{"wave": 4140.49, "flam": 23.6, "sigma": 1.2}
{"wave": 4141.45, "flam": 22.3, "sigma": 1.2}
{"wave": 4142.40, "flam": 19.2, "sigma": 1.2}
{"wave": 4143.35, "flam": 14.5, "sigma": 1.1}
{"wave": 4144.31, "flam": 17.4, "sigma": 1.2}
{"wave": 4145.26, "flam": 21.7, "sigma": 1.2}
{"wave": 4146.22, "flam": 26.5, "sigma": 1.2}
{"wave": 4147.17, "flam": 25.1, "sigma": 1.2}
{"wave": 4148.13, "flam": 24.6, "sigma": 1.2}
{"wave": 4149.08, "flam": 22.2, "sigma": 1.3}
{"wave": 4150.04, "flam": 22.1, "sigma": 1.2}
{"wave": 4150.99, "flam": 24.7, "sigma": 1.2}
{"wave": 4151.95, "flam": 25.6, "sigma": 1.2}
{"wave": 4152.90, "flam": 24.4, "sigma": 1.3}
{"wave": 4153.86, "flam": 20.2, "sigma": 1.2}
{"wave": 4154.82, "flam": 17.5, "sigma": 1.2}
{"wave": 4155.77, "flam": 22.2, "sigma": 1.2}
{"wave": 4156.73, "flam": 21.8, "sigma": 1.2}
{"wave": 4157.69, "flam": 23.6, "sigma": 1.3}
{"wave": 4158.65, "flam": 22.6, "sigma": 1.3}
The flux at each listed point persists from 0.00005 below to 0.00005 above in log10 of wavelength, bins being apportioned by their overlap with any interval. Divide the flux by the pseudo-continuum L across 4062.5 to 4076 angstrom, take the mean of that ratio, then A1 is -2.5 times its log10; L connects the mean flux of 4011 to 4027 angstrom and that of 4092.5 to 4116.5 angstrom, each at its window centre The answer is 0.13 mag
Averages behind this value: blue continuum 22.8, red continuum 21.8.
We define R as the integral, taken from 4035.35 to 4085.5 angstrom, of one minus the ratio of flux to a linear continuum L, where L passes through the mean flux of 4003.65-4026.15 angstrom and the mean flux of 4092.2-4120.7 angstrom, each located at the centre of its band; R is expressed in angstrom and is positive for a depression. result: 2.8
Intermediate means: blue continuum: 22.1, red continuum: 22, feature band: 20.8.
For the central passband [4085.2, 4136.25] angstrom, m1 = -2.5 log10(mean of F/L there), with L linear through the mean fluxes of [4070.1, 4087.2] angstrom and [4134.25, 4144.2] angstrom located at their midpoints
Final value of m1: -0.06 mag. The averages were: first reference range 20.8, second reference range 21.7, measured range 22.5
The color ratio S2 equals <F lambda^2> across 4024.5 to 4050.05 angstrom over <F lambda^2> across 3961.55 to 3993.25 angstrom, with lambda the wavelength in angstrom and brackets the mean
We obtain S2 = 1.45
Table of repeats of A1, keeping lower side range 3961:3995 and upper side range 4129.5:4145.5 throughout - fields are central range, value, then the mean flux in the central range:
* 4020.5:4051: -0.239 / 21.3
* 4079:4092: -0.245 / 23.7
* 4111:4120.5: -0.195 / 24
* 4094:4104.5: -0.016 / 19.7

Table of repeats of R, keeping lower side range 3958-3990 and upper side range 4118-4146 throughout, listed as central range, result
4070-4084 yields -1.1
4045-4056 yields -1.7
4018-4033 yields -4.9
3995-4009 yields -4.8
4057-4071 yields -0.9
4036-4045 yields -2.8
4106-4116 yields -1.2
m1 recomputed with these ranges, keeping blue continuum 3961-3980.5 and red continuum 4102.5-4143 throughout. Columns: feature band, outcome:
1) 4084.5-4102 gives -0.129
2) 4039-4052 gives -0.239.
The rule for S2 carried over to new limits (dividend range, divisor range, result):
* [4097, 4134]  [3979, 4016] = 1.10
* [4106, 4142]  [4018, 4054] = 1.10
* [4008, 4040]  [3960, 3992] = 1.59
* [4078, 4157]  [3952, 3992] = 1.60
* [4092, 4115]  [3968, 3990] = 1.47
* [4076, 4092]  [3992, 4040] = 1.09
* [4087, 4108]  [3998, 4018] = 1.06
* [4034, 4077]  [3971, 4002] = 1.13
